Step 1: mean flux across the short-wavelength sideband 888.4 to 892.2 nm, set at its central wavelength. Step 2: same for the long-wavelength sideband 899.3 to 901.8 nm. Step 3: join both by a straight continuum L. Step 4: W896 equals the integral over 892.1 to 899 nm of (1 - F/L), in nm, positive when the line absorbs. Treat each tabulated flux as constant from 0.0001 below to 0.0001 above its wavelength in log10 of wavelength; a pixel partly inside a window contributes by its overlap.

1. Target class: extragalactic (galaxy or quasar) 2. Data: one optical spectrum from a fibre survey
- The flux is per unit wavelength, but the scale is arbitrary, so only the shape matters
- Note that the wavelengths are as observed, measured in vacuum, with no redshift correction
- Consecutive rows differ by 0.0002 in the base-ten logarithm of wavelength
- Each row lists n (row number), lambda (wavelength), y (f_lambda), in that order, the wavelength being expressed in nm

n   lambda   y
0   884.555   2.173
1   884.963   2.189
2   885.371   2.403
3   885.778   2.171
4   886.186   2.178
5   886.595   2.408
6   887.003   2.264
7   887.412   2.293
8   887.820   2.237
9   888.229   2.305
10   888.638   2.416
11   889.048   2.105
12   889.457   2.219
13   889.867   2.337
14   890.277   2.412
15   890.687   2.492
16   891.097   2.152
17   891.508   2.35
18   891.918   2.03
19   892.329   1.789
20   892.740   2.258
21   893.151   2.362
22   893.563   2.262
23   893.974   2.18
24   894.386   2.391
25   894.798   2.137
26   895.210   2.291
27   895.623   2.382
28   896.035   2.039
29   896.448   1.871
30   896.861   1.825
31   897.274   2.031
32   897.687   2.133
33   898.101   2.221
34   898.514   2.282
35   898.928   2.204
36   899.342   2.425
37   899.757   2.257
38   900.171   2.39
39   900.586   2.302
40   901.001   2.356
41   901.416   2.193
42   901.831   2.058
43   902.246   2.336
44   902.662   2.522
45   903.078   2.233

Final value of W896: 0.38 nm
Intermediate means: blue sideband 2.27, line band 2.15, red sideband 2.29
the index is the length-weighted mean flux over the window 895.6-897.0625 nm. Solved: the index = 1.99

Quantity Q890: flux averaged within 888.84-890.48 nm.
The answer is 2.27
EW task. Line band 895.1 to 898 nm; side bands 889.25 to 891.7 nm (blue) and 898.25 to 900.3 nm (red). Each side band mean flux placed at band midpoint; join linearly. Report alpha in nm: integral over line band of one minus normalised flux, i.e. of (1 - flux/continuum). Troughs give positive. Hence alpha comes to 0.29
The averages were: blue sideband 2.33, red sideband 2.31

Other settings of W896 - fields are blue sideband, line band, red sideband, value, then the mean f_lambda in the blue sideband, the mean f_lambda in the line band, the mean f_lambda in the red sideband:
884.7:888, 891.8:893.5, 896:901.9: 0.07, 2.27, 2.13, 2.18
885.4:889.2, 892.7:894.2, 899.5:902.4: 0.00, 2.27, 2.27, 2.27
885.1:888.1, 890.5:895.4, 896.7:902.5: 0.06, 2.28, 2.22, 2.22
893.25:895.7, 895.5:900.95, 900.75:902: 0.13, 2.27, 2.18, 2.21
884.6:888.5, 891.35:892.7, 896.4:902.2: 0.10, 2.27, 2.07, 2.2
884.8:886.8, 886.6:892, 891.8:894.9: -0.14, 2.27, 2.29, 2.18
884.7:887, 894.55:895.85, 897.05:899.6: -0.03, 2.27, 2.27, 2.21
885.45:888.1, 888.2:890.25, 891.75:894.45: -0.05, 2.27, 2.29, 2.17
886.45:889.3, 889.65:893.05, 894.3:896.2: 0.05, 2.29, 2.23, 2.24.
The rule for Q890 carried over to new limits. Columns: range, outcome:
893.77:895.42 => 2.25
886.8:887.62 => 2.28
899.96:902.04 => 2.26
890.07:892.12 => 2.29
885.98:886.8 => 2.29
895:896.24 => 2.24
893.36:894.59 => 2.28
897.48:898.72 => 2.21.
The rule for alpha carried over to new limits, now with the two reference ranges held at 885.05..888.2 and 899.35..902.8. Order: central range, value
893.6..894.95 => 0.03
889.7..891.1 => -0.06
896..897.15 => 0.20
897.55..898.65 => 0.04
